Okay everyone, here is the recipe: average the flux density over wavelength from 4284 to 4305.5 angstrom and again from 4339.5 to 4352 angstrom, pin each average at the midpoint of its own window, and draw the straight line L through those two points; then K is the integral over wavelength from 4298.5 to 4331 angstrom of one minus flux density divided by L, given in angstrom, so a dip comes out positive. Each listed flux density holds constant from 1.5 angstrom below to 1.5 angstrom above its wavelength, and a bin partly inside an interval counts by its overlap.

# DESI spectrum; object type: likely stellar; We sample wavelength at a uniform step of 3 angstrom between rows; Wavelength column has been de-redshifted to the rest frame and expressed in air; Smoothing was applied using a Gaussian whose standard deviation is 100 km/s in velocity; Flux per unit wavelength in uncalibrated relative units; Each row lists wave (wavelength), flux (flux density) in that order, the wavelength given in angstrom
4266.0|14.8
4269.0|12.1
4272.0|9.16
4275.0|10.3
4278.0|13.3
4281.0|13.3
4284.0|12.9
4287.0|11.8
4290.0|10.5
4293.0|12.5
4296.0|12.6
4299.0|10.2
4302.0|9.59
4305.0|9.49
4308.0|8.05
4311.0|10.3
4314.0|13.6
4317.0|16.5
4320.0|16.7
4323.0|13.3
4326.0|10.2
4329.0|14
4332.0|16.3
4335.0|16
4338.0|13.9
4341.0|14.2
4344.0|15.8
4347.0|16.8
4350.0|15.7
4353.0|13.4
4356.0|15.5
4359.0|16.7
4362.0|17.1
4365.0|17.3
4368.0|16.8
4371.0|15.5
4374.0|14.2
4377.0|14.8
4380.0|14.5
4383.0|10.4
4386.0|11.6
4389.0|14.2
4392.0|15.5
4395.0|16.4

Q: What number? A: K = 2.1 angstrom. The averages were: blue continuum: 11.2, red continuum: 15.5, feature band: 12.1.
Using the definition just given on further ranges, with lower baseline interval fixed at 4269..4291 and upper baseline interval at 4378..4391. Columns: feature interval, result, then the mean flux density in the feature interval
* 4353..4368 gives -4.5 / 16.3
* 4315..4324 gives -2.5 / 15.5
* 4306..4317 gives 0.6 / 11.4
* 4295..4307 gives 1.6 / 10.3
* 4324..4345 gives -3.4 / 14.3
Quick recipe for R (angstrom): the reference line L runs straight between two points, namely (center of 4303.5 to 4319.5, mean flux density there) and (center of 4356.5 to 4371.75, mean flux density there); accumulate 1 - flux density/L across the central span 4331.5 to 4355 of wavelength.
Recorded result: -0.8 angstrom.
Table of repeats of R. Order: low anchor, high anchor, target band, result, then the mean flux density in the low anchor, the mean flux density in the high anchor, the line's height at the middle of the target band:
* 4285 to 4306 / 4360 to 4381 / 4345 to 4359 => -0.86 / 11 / 15.8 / 14.6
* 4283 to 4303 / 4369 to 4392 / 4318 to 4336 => -3.01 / 11.5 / 13.8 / 12.4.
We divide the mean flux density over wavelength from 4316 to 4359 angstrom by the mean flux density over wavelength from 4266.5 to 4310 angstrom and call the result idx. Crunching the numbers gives 1.33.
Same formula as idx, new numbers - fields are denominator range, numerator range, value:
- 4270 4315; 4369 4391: 1.23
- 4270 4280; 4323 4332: 1.17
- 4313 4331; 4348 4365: 1.12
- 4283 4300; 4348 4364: 1.34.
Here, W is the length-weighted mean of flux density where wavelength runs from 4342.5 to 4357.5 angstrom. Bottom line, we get 15.4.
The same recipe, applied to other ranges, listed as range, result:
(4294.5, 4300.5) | 11.4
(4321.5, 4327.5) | 11.8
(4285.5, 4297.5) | 11.8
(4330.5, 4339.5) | 15.4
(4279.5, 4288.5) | 12.7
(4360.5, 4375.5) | 16.2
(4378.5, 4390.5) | 12.7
